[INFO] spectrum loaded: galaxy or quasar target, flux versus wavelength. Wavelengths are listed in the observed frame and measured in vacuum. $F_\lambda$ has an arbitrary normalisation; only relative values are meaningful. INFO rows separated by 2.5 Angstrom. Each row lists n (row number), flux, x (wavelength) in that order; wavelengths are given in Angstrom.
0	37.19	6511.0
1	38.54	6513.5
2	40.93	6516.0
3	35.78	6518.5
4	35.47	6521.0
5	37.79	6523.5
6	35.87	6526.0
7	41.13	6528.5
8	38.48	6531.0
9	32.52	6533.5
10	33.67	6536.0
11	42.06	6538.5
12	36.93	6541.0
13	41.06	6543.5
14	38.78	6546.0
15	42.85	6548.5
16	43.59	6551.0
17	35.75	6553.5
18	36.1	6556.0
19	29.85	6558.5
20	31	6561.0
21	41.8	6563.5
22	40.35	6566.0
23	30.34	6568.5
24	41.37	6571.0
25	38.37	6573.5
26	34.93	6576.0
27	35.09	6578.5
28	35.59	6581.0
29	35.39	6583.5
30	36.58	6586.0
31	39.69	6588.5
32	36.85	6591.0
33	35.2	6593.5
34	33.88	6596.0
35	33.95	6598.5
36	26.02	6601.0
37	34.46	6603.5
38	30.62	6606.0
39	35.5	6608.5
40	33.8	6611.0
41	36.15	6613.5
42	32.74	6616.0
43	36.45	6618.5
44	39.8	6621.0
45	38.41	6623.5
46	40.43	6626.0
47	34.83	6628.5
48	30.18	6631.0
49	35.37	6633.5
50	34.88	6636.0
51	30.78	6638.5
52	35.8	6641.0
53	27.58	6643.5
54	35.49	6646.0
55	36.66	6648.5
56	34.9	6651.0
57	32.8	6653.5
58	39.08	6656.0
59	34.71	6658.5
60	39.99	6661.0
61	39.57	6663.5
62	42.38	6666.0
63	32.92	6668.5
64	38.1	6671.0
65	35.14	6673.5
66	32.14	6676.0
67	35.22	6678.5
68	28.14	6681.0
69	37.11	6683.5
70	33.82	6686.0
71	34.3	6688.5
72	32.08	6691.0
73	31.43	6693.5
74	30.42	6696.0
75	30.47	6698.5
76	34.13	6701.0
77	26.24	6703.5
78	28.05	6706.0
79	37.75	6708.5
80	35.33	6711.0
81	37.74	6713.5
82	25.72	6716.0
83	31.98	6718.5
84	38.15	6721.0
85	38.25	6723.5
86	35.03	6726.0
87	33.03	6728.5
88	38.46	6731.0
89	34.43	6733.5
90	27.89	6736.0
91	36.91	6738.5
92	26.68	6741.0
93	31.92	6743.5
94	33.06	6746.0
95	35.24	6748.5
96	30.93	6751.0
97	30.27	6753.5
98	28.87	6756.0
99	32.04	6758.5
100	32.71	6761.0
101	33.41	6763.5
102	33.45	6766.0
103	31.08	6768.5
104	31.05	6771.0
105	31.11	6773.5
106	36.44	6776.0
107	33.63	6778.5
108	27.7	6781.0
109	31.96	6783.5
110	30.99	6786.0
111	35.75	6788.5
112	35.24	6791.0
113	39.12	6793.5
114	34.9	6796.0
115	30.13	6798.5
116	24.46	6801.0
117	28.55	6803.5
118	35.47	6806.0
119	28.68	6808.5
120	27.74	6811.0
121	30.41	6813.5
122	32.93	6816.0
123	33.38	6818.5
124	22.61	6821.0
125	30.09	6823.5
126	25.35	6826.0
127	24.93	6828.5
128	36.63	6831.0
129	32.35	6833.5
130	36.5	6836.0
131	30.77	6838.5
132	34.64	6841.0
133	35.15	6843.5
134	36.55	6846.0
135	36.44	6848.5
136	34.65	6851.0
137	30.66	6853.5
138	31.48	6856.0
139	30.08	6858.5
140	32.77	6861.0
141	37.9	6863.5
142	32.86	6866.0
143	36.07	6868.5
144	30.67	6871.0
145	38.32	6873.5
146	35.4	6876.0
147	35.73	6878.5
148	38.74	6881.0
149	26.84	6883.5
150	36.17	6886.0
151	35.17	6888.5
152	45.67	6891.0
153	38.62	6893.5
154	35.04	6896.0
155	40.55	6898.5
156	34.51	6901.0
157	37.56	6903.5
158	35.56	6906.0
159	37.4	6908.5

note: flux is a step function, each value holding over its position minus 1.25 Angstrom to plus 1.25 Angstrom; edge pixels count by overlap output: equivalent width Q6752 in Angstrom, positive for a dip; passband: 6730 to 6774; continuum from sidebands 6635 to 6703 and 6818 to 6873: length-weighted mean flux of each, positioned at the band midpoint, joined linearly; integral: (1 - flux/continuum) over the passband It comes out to 1.7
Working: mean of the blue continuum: 34.4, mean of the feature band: 32.2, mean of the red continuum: 32.5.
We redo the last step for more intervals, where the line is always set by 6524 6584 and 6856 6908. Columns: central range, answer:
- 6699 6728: 2.43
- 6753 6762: 1.31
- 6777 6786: 1.22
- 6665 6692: 1.48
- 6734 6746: 1.66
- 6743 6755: 1.34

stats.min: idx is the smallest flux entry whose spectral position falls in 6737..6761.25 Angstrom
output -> 26.68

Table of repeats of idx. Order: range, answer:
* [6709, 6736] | 25.72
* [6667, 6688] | 28.14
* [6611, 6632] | 30.18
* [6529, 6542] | 32.52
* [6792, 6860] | 22.61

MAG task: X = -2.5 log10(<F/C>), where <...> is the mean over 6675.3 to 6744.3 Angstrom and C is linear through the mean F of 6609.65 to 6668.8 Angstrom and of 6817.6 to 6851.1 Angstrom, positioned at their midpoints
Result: 0.045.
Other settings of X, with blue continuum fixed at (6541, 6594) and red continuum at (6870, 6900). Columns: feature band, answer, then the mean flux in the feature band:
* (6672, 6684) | 0.108 mag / 33.4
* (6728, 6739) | 0.085 mag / 34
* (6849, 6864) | 0.115 mag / 32.9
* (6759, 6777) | 0.127 mag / 32.7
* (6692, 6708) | 0.206 mag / 30.5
